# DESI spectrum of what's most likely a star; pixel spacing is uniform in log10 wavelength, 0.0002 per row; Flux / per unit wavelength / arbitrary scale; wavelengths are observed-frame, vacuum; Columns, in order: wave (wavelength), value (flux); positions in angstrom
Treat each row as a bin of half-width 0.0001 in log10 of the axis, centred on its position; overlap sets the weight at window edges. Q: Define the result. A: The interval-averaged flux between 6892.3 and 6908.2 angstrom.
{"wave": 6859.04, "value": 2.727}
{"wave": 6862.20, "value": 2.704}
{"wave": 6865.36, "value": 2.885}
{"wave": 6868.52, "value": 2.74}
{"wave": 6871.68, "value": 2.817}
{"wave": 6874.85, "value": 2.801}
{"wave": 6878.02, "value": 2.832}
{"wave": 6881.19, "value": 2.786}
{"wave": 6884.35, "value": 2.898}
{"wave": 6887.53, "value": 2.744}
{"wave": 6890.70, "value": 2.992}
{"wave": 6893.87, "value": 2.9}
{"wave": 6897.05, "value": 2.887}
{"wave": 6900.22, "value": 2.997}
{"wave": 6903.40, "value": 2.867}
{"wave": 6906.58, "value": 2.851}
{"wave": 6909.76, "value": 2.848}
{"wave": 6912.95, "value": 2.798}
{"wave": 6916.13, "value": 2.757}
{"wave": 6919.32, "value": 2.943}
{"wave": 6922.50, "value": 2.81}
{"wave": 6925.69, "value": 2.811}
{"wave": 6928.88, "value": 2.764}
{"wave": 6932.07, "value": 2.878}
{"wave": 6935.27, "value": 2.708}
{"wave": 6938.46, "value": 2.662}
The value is 2.9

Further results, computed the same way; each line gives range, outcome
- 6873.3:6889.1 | 2.81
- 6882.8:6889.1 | 2.82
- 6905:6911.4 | 2.85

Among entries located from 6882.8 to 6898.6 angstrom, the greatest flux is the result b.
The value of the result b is 2.992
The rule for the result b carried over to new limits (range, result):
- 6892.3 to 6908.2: 2.997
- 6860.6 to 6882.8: 2.885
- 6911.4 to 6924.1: 2.943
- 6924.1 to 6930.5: 2.811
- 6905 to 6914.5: 2.851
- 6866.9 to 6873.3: 2.817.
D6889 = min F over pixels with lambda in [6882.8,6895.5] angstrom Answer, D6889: 2.744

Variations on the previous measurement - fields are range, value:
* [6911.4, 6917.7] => 2.757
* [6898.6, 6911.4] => 2.848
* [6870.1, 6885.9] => 2.786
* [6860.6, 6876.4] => 2.704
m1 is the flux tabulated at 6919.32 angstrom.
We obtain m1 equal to 2.943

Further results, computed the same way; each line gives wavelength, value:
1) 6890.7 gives 2.992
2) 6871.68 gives 2.817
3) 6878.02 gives 2.832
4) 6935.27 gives 2.708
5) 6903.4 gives 2.867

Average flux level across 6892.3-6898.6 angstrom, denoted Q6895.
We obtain 2.89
